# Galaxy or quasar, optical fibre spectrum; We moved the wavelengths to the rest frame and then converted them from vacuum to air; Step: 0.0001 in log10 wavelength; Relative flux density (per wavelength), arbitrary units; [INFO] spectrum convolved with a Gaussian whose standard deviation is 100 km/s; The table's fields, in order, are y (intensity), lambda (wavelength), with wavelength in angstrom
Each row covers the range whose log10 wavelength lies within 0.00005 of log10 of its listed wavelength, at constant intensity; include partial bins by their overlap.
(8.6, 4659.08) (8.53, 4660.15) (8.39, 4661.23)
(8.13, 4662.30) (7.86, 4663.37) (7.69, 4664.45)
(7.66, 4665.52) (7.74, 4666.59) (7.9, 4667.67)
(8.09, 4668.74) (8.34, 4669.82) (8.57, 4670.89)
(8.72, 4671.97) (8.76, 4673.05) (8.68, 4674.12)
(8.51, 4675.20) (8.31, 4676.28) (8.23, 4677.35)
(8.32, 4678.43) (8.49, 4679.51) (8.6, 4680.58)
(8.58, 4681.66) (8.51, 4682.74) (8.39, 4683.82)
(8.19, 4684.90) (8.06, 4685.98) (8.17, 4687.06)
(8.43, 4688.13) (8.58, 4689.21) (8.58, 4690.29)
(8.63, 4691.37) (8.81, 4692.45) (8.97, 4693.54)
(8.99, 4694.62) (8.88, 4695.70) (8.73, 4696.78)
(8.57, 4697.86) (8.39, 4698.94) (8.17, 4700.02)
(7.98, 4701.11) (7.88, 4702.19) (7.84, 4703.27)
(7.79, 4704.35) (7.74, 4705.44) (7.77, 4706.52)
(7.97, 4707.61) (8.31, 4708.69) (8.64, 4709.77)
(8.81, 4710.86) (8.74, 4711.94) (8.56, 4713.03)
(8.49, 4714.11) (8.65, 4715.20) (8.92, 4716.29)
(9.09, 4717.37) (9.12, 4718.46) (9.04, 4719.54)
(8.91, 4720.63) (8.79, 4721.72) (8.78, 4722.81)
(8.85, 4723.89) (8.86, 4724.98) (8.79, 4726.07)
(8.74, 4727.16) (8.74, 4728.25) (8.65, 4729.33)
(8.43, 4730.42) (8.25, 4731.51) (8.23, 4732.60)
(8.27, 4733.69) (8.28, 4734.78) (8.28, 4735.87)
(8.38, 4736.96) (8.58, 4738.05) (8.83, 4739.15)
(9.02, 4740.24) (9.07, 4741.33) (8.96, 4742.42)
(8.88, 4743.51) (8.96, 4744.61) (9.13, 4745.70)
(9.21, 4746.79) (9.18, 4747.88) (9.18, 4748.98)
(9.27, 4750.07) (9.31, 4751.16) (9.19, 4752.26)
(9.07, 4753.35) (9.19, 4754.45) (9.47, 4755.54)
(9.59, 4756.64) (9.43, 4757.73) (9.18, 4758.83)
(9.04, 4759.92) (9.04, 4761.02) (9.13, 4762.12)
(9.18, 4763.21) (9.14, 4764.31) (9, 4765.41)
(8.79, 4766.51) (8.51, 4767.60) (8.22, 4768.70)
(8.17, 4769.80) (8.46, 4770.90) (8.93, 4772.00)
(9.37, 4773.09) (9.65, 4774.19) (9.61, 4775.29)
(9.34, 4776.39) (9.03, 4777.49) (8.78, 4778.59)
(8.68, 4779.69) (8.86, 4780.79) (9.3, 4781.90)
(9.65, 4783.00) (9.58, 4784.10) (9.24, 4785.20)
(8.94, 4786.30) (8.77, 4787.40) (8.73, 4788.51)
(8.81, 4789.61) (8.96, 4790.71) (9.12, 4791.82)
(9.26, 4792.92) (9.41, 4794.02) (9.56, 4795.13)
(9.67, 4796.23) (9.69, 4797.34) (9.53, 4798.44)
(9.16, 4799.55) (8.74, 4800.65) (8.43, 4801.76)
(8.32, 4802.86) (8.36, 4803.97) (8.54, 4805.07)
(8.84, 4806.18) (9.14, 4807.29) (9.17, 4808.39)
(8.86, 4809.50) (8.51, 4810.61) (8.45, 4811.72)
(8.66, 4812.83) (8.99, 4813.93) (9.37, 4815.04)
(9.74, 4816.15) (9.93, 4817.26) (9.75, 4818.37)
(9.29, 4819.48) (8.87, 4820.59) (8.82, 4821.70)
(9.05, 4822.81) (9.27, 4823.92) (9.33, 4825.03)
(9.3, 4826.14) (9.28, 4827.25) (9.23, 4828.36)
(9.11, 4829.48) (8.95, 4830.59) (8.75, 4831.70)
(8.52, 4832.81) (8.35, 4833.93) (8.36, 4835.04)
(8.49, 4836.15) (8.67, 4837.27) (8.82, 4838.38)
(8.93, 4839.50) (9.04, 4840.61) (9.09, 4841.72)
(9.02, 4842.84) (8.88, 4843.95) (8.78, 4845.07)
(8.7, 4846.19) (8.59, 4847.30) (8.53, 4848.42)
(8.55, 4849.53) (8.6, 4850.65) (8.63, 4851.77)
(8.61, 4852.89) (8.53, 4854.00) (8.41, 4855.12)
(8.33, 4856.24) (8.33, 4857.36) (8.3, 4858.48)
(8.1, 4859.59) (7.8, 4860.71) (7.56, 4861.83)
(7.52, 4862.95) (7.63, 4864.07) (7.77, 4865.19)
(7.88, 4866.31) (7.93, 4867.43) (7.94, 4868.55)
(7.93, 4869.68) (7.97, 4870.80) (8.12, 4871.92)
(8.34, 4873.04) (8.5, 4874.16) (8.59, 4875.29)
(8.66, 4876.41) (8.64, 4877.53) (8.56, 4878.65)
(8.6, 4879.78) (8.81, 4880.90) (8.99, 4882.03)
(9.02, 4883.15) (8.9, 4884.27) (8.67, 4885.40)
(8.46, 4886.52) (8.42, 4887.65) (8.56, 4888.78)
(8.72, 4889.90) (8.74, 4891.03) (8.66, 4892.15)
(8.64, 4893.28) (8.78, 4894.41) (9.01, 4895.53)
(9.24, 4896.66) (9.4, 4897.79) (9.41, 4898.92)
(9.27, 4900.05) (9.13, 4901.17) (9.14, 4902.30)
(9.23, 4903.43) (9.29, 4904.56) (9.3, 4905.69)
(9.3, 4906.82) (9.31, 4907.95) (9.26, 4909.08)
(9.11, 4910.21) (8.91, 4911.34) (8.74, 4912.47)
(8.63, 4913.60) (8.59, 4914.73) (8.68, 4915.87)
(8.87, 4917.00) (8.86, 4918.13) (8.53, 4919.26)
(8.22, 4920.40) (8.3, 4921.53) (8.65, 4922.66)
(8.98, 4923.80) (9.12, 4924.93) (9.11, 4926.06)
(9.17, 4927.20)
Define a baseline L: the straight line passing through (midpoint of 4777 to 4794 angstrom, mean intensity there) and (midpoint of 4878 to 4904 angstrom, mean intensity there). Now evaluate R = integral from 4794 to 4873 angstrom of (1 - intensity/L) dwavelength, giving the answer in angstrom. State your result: 2.4 angstrom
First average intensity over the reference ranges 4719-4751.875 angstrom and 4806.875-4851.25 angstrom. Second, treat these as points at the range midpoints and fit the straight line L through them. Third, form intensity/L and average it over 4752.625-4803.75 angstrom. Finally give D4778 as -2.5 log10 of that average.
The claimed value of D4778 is -0.03 mag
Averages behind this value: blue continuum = 8.8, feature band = 9.08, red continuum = 8.94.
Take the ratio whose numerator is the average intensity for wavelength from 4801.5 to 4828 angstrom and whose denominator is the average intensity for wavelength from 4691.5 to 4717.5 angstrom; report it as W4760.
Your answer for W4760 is 1.07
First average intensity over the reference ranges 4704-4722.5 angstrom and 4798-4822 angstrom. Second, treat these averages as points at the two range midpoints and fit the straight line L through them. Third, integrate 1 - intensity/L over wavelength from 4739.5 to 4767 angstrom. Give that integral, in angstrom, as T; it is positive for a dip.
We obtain -1.3 angstrom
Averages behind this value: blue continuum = 8.56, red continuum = 8.97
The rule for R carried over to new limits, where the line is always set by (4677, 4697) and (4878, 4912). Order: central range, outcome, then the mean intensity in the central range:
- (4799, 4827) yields -0.66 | 9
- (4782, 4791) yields -0.37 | 9.11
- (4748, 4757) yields -0.63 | 9.27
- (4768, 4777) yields -0.26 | 8.96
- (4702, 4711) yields 0.54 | 8.06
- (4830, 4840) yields 0.21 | 8.65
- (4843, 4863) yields 1.05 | 8.41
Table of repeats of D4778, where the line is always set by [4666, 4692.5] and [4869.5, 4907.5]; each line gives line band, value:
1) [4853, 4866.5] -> 0.09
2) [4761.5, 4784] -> -0.05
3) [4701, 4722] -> 0.00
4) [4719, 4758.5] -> -0.05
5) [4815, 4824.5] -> -0.08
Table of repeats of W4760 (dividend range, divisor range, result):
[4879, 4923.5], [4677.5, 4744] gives 1.04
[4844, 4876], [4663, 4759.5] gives 0.96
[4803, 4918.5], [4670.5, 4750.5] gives 1.02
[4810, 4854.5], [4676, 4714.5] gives 1.06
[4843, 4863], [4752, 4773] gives 0.94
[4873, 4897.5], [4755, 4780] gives 0.97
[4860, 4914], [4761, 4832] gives 0.96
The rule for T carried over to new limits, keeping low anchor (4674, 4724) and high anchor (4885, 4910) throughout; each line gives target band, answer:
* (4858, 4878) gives 1.94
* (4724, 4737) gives 0.10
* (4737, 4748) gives -0.44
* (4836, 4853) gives 0.21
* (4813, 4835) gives -0.78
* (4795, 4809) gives -0.38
